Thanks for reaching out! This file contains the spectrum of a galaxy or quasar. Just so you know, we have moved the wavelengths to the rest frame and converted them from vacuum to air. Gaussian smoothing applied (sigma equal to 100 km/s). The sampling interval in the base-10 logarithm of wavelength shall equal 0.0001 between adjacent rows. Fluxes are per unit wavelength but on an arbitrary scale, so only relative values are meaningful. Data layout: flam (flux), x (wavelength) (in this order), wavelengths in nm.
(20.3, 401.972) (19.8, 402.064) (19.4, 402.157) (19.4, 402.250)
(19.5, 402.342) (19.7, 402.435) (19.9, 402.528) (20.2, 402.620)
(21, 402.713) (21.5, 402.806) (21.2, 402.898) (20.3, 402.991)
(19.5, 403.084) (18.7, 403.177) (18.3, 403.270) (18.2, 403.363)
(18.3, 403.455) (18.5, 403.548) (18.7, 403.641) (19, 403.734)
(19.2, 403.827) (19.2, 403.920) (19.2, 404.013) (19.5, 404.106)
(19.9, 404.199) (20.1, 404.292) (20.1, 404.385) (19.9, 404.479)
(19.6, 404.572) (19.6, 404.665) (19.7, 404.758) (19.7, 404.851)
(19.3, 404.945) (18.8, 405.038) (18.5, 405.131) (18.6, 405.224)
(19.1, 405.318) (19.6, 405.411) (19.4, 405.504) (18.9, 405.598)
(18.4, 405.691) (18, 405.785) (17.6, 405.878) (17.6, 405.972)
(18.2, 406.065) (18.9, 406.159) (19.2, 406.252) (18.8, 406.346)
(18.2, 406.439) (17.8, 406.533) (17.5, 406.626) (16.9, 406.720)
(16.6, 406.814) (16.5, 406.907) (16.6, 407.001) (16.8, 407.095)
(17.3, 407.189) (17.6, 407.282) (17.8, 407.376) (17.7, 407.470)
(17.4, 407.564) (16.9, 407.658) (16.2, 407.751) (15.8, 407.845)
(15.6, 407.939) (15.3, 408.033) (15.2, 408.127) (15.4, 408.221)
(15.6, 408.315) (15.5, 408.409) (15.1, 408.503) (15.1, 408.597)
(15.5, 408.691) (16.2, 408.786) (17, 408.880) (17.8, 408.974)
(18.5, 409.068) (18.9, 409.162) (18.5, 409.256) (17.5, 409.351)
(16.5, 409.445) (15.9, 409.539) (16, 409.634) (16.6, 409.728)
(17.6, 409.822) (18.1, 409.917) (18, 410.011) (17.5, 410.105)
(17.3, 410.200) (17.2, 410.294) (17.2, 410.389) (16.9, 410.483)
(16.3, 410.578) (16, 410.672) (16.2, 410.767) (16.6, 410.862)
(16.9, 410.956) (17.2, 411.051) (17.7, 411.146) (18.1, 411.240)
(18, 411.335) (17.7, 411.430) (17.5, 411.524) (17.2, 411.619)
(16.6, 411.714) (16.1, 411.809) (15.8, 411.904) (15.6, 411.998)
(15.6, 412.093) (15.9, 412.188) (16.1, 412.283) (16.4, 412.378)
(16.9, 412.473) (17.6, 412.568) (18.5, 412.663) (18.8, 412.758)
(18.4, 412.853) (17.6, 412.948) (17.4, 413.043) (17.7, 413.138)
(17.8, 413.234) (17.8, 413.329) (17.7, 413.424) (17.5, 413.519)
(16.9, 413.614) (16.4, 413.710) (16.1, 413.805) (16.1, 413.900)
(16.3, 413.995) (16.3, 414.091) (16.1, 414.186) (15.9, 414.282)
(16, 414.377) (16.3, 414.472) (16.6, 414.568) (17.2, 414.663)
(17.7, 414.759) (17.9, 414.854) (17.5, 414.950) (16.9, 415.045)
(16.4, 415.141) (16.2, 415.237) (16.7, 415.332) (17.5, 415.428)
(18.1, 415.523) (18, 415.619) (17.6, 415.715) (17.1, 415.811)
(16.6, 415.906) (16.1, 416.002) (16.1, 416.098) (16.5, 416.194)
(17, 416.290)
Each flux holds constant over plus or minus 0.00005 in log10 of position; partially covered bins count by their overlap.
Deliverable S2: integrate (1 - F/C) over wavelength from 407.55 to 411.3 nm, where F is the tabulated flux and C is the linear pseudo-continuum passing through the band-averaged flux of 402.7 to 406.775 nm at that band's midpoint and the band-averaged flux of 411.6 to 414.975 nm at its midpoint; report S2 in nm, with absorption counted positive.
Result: 0.236 nm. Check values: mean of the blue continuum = 19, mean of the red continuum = 16.9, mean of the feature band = 16.7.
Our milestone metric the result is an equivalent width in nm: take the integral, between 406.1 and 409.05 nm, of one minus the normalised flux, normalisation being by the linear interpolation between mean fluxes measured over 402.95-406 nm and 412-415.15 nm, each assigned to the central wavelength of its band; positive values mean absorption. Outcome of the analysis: 0.25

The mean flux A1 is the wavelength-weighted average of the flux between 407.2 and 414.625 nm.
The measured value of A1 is 16.8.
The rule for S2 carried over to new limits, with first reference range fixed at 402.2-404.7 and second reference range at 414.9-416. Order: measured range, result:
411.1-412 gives 0.040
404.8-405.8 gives 0.011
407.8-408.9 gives 0.177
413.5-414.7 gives 0.067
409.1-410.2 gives 0.054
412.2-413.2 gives 0.010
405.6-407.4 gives 0.115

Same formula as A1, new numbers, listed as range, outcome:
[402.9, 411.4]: 17.8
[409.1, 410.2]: 17.4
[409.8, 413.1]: 17.1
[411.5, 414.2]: 16.9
